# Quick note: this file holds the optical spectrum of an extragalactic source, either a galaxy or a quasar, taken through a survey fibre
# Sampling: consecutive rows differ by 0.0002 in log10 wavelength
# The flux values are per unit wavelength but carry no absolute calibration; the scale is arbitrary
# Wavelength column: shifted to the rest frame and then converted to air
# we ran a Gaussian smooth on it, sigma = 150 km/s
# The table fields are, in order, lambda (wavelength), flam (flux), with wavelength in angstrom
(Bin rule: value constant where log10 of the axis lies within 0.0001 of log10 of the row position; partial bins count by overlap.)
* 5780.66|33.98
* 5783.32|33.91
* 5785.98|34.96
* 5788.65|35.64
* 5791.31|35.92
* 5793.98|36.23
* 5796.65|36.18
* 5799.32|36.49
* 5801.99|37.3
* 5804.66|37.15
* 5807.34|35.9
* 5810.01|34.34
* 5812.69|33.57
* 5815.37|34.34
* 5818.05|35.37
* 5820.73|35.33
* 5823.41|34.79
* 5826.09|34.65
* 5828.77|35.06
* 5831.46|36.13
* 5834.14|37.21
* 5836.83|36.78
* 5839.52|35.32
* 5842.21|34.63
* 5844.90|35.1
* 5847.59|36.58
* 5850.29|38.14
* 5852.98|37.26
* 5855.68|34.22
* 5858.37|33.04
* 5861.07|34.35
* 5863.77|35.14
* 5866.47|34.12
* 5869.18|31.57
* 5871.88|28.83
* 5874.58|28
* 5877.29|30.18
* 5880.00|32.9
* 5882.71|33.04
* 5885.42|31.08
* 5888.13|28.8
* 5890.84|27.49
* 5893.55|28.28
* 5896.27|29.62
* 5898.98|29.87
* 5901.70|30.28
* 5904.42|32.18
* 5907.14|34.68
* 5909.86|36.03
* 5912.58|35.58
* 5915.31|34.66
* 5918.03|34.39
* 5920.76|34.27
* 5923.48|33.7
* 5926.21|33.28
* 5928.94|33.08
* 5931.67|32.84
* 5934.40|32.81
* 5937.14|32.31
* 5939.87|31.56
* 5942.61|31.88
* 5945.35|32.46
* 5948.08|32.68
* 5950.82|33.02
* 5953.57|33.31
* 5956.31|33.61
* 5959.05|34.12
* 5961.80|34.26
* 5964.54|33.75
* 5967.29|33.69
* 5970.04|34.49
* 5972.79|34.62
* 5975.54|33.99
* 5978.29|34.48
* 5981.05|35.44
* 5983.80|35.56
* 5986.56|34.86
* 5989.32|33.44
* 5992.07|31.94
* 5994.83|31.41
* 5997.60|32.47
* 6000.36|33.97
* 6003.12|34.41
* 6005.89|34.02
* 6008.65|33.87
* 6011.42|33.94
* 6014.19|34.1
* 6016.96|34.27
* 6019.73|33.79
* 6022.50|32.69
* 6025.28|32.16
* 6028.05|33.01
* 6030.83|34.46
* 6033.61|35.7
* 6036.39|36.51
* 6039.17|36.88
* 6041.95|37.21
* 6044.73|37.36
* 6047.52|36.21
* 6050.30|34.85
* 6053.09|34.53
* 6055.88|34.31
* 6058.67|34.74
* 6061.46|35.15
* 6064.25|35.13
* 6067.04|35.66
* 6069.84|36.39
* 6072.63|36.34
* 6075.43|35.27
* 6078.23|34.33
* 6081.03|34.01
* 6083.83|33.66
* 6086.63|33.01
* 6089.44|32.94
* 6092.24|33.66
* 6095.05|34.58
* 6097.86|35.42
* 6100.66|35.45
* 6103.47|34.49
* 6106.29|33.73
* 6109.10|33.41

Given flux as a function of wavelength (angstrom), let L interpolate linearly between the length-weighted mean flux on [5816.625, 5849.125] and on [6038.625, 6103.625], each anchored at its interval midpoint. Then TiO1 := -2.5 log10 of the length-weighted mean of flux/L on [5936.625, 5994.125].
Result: 0.05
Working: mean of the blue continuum 35.6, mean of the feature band 33.6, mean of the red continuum 35.1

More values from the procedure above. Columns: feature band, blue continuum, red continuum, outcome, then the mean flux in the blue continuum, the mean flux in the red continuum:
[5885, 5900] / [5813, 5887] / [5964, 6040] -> 0.17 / 34.2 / 34.1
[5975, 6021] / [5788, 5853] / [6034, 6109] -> 0.04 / 35.8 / 35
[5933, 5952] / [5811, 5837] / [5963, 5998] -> 0.06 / 35.2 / 33.9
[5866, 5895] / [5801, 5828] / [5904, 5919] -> 0.15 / 35.2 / 34.7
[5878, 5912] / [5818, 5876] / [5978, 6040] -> 0.10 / 34.6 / 34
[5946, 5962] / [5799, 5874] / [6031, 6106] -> 0.05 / 35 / 35.1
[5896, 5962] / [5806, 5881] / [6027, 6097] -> 0.05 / 34.4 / 35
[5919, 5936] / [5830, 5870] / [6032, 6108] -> 0.06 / 35.3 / 35.1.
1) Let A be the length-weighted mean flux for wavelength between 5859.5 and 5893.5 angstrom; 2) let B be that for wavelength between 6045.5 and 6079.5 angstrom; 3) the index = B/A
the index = 1.1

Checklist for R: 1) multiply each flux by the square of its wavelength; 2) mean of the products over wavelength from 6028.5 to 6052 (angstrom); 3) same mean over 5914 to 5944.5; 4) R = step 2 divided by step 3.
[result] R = 1.1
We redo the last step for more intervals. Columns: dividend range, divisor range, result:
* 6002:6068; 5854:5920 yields 1.14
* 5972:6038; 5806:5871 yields 1.02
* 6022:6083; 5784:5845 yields 1.07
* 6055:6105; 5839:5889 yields 1.12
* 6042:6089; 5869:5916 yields 1.19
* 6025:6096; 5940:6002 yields 1.07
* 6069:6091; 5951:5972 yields 1.06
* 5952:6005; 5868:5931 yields 1.09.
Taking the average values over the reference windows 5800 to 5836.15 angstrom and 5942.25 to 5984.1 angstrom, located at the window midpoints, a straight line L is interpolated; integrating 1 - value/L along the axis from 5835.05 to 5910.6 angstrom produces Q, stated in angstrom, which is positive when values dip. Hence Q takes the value 4.6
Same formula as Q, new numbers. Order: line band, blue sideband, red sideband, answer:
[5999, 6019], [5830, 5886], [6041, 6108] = 0.33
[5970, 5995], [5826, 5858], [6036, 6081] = 1.11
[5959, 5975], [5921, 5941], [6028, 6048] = -0.08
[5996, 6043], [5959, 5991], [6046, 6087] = 0.51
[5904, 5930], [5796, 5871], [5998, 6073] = 0.62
